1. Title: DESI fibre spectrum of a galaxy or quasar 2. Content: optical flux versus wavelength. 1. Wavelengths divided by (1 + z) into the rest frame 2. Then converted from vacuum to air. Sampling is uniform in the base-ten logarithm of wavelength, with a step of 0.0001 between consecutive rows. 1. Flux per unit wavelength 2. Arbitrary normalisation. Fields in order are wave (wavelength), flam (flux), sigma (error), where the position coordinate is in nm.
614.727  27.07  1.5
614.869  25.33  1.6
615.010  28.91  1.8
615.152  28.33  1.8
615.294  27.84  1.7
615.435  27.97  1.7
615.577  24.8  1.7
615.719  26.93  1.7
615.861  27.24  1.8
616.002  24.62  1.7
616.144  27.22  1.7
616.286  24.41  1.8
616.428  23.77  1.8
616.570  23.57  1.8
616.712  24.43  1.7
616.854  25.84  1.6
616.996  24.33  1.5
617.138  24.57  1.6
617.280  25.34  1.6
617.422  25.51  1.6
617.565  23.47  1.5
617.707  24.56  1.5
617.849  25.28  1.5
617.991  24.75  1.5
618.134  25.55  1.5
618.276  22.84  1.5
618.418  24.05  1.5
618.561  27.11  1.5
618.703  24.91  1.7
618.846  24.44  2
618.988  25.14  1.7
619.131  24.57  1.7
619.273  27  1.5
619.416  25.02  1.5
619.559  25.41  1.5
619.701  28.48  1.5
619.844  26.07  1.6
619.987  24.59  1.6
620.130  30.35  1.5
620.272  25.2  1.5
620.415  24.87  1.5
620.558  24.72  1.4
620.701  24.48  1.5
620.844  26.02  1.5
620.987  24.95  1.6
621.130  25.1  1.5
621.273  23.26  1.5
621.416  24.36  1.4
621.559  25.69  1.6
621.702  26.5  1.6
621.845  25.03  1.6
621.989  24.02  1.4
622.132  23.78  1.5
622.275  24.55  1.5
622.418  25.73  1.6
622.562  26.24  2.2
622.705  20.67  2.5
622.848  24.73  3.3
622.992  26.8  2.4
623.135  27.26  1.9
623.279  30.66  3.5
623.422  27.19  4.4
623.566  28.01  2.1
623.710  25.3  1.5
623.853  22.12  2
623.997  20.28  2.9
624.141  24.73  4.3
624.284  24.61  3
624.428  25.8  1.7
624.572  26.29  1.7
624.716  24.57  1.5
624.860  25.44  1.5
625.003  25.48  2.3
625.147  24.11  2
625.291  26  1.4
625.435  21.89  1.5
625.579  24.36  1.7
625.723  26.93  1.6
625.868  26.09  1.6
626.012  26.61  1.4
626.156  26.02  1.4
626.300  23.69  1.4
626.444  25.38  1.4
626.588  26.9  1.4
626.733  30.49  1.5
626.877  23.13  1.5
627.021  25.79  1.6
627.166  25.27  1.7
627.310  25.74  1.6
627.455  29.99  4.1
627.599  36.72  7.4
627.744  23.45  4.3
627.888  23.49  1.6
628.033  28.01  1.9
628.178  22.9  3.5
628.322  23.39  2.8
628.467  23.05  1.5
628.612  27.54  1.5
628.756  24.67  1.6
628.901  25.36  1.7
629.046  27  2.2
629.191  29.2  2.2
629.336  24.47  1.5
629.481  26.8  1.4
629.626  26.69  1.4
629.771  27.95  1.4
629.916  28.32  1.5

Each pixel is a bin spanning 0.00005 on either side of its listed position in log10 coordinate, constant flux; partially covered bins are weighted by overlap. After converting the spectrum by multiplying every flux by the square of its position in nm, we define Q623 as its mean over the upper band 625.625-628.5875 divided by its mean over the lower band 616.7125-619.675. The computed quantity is 1.08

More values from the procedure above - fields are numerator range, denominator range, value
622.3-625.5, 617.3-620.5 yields 1.01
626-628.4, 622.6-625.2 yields 1.05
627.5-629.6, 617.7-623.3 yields 1.06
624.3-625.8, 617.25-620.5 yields 1.01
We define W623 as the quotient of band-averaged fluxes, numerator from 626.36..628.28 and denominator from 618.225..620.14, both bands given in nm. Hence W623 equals 1.04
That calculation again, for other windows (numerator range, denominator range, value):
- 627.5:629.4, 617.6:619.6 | 1.05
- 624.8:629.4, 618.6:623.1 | 1.02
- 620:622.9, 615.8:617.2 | 1.00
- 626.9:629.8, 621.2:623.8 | 1.03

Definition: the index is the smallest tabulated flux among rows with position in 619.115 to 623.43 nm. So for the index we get 20.67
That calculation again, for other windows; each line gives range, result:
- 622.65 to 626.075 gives 20.28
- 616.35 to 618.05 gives 23.47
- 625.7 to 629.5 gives 22.9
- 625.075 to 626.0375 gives 21.89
